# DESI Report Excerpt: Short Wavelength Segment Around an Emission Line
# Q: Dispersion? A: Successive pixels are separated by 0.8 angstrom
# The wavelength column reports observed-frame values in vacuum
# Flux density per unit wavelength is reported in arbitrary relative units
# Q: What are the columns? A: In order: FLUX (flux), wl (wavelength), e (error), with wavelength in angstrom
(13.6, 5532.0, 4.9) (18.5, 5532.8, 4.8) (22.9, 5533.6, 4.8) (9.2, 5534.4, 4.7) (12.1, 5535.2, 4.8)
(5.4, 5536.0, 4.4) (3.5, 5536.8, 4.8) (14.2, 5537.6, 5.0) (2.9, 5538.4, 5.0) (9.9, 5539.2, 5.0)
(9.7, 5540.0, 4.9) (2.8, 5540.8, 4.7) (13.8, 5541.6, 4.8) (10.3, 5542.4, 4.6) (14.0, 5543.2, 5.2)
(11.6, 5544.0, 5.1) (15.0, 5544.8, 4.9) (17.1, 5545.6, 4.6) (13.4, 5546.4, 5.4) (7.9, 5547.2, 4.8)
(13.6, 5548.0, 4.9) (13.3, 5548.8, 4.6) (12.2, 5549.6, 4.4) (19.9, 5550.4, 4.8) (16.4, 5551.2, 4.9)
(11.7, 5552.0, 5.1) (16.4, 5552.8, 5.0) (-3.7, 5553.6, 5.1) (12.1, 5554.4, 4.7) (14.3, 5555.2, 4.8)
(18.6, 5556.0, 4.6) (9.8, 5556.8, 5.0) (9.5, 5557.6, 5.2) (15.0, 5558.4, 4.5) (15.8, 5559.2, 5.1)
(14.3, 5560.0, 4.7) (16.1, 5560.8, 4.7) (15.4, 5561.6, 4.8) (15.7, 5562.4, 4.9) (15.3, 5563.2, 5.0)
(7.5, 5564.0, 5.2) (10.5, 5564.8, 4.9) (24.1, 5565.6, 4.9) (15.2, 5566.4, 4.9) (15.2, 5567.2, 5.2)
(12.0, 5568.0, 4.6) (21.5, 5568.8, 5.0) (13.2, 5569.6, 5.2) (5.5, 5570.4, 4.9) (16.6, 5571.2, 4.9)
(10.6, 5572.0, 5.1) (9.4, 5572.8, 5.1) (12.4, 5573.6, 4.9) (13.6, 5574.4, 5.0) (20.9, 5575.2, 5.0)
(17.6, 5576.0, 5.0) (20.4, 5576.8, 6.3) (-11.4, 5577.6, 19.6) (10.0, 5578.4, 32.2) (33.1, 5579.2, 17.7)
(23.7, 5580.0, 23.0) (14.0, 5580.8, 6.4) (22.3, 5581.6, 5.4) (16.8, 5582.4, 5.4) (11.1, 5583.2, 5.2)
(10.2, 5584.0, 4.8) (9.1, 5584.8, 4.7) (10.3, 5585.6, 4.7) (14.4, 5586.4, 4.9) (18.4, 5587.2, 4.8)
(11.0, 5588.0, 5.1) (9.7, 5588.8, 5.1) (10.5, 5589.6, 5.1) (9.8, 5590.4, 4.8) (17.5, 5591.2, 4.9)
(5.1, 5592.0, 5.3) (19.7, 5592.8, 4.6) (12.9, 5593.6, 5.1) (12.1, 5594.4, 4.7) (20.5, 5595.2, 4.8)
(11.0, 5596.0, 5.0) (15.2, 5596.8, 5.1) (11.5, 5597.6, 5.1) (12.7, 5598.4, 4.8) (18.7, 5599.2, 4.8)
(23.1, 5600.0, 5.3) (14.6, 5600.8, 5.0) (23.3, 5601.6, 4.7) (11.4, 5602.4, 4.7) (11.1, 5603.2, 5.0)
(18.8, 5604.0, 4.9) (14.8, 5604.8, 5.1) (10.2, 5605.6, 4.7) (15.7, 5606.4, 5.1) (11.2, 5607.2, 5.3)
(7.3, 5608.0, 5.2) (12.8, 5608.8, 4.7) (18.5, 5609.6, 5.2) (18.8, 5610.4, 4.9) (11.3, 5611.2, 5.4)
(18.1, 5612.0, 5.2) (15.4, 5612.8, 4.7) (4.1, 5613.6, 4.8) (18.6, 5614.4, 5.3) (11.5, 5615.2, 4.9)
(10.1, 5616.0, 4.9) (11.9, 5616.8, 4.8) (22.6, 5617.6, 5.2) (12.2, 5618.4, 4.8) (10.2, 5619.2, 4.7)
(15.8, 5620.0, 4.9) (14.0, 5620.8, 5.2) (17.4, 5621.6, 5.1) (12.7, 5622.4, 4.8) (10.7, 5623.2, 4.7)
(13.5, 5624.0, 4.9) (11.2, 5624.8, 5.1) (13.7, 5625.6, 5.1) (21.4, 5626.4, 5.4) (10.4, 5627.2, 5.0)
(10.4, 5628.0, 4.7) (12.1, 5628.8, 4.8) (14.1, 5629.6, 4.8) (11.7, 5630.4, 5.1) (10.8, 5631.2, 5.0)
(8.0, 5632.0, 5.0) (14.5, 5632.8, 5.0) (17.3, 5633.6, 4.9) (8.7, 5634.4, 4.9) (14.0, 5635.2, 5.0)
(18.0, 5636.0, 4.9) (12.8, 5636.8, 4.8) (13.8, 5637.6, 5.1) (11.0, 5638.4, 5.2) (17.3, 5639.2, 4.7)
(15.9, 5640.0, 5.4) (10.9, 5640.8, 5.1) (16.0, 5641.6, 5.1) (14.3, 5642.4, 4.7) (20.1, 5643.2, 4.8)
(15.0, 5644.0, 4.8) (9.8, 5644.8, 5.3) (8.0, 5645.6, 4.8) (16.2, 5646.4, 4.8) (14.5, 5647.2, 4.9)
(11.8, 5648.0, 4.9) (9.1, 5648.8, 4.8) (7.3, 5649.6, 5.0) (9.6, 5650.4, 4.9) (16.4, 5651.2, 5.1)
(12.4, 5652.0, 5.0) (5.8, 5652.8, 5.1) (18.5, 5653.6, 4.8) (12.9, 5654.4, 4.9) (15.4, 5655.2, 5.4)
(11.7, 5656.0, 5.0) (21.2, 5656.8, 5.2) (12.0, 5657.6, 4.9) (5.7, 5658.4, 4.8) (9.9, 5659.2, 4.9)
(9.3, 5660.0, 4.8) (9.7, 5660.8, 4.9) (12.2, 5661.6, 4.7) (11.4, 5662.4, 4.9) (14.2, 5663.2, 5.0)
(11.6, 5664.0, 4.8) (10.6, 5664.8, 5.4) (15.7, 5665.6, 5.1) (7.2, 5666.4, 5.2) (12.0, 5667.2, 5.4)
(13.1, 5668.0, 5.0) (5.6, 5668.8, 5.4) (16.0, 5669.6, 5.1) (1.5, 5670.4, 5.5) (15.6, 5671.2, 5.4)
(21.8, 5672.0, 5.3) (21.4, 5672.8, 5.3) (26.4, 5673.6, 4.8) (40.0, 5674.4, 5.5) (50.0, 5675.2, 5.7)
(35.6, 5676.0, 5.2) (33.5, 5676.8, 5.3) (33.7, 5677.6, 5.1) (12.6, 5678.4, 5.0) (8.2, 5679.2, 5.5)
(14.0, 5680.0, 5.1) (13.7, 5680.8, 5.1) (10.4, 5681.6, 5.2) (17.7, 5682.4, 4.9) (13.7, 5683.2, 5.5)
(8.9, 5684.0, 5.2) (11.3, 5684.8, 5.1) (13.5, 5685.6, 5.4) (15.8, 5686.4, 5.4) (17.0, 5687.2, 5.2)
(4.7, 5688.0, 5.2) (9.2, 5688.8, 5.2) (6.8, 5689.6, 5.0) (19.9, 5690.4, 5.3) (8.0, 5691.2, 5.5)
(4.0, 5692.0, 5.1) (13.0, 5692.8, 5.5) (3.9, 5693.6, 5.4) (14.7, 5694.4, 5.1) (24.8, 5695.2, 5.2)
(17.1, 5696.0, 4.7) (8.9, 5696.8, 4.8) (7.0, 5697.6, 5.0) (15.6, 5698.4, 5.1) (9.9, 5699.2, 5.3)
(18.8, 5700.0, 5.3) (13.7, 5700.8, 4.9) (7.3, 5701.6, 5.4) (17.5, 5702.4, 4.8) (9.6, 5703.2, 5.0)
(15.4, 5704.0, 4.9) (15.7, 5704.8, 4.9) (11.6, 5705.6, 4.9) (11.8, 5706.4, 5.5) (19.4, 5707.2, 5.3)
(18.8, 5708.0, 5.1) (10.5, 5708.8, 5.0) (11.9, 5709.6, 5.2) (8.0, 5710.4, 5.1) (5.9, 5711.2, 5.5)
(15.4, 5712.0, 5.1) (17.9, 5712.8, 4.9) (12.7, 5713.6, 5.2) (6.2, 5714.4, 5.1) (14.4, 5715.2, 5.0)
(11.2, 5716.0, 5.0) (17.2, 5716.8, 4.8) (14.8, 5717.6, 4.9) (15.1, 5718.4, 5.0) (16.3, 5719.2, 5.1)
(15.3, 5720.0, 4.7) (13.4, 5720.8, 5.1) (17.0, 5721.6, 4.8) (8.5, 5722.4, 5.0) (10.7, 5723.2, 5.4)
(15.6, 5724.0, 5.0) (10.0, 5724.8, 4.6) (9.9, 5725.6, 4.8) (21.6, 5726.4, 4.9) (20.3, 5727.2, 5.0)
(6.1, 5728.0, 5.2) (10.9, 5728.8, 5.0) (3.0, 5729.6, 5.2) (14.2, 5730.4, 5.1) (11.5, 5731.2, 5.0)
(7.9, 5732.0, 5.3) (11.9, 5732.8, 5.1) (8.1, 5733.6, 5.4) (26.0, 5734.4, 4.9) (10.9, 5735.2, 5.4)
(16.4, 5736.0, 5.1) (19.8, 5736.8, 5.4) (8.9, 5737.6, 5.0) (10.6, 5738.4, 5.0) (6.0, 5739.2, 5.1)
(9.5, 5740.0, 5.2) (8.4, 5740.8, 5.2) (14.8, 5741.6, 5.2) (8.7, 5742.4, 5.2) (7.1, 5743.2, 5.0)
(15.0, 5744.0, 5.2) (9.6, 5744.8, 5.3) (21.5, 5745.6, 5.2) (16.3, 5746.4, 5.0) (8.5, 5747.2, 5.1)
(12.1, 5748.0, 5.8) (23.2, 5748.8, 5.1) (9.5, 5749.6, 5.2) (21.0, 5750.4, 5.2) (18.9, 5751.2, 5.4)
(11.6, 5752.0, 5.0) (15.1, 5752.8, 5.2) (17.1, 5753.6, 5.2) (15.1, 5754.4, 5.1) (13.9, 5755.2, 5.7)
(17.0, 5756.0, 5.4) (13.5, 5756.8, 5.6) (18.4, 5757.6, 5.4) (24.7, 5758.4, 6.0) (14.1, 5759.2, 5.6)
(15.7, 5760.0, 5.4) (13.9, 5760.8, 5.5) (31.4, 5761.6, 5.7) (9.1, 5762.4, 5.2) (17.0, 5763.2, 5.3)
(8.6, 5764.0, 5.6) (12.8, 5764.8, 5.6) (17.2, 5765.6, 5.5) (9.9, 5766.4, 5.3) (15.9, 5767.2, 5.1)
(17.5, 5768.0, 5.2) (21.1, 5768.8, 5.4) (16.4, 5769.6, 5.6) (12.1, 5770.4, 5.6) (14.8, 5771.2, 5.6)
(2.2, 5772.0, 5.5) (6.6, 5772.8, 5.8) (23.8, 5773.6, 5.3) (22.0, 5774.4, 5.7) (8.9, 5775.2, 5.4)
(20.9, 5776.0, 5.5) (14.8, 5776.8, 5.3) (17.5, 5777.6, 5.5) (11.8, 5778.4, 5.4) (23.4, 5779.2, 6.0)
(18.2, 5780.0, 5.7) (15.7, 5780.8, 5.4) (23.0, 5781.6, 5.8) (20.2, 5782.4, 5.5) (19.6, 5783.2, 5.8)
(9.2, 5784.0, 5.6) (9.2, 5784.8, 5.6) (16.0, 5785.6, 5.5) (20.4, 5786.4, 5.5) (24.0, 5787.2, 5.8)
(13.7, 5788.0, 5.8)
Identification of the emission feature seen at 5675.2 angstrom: Hbeta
